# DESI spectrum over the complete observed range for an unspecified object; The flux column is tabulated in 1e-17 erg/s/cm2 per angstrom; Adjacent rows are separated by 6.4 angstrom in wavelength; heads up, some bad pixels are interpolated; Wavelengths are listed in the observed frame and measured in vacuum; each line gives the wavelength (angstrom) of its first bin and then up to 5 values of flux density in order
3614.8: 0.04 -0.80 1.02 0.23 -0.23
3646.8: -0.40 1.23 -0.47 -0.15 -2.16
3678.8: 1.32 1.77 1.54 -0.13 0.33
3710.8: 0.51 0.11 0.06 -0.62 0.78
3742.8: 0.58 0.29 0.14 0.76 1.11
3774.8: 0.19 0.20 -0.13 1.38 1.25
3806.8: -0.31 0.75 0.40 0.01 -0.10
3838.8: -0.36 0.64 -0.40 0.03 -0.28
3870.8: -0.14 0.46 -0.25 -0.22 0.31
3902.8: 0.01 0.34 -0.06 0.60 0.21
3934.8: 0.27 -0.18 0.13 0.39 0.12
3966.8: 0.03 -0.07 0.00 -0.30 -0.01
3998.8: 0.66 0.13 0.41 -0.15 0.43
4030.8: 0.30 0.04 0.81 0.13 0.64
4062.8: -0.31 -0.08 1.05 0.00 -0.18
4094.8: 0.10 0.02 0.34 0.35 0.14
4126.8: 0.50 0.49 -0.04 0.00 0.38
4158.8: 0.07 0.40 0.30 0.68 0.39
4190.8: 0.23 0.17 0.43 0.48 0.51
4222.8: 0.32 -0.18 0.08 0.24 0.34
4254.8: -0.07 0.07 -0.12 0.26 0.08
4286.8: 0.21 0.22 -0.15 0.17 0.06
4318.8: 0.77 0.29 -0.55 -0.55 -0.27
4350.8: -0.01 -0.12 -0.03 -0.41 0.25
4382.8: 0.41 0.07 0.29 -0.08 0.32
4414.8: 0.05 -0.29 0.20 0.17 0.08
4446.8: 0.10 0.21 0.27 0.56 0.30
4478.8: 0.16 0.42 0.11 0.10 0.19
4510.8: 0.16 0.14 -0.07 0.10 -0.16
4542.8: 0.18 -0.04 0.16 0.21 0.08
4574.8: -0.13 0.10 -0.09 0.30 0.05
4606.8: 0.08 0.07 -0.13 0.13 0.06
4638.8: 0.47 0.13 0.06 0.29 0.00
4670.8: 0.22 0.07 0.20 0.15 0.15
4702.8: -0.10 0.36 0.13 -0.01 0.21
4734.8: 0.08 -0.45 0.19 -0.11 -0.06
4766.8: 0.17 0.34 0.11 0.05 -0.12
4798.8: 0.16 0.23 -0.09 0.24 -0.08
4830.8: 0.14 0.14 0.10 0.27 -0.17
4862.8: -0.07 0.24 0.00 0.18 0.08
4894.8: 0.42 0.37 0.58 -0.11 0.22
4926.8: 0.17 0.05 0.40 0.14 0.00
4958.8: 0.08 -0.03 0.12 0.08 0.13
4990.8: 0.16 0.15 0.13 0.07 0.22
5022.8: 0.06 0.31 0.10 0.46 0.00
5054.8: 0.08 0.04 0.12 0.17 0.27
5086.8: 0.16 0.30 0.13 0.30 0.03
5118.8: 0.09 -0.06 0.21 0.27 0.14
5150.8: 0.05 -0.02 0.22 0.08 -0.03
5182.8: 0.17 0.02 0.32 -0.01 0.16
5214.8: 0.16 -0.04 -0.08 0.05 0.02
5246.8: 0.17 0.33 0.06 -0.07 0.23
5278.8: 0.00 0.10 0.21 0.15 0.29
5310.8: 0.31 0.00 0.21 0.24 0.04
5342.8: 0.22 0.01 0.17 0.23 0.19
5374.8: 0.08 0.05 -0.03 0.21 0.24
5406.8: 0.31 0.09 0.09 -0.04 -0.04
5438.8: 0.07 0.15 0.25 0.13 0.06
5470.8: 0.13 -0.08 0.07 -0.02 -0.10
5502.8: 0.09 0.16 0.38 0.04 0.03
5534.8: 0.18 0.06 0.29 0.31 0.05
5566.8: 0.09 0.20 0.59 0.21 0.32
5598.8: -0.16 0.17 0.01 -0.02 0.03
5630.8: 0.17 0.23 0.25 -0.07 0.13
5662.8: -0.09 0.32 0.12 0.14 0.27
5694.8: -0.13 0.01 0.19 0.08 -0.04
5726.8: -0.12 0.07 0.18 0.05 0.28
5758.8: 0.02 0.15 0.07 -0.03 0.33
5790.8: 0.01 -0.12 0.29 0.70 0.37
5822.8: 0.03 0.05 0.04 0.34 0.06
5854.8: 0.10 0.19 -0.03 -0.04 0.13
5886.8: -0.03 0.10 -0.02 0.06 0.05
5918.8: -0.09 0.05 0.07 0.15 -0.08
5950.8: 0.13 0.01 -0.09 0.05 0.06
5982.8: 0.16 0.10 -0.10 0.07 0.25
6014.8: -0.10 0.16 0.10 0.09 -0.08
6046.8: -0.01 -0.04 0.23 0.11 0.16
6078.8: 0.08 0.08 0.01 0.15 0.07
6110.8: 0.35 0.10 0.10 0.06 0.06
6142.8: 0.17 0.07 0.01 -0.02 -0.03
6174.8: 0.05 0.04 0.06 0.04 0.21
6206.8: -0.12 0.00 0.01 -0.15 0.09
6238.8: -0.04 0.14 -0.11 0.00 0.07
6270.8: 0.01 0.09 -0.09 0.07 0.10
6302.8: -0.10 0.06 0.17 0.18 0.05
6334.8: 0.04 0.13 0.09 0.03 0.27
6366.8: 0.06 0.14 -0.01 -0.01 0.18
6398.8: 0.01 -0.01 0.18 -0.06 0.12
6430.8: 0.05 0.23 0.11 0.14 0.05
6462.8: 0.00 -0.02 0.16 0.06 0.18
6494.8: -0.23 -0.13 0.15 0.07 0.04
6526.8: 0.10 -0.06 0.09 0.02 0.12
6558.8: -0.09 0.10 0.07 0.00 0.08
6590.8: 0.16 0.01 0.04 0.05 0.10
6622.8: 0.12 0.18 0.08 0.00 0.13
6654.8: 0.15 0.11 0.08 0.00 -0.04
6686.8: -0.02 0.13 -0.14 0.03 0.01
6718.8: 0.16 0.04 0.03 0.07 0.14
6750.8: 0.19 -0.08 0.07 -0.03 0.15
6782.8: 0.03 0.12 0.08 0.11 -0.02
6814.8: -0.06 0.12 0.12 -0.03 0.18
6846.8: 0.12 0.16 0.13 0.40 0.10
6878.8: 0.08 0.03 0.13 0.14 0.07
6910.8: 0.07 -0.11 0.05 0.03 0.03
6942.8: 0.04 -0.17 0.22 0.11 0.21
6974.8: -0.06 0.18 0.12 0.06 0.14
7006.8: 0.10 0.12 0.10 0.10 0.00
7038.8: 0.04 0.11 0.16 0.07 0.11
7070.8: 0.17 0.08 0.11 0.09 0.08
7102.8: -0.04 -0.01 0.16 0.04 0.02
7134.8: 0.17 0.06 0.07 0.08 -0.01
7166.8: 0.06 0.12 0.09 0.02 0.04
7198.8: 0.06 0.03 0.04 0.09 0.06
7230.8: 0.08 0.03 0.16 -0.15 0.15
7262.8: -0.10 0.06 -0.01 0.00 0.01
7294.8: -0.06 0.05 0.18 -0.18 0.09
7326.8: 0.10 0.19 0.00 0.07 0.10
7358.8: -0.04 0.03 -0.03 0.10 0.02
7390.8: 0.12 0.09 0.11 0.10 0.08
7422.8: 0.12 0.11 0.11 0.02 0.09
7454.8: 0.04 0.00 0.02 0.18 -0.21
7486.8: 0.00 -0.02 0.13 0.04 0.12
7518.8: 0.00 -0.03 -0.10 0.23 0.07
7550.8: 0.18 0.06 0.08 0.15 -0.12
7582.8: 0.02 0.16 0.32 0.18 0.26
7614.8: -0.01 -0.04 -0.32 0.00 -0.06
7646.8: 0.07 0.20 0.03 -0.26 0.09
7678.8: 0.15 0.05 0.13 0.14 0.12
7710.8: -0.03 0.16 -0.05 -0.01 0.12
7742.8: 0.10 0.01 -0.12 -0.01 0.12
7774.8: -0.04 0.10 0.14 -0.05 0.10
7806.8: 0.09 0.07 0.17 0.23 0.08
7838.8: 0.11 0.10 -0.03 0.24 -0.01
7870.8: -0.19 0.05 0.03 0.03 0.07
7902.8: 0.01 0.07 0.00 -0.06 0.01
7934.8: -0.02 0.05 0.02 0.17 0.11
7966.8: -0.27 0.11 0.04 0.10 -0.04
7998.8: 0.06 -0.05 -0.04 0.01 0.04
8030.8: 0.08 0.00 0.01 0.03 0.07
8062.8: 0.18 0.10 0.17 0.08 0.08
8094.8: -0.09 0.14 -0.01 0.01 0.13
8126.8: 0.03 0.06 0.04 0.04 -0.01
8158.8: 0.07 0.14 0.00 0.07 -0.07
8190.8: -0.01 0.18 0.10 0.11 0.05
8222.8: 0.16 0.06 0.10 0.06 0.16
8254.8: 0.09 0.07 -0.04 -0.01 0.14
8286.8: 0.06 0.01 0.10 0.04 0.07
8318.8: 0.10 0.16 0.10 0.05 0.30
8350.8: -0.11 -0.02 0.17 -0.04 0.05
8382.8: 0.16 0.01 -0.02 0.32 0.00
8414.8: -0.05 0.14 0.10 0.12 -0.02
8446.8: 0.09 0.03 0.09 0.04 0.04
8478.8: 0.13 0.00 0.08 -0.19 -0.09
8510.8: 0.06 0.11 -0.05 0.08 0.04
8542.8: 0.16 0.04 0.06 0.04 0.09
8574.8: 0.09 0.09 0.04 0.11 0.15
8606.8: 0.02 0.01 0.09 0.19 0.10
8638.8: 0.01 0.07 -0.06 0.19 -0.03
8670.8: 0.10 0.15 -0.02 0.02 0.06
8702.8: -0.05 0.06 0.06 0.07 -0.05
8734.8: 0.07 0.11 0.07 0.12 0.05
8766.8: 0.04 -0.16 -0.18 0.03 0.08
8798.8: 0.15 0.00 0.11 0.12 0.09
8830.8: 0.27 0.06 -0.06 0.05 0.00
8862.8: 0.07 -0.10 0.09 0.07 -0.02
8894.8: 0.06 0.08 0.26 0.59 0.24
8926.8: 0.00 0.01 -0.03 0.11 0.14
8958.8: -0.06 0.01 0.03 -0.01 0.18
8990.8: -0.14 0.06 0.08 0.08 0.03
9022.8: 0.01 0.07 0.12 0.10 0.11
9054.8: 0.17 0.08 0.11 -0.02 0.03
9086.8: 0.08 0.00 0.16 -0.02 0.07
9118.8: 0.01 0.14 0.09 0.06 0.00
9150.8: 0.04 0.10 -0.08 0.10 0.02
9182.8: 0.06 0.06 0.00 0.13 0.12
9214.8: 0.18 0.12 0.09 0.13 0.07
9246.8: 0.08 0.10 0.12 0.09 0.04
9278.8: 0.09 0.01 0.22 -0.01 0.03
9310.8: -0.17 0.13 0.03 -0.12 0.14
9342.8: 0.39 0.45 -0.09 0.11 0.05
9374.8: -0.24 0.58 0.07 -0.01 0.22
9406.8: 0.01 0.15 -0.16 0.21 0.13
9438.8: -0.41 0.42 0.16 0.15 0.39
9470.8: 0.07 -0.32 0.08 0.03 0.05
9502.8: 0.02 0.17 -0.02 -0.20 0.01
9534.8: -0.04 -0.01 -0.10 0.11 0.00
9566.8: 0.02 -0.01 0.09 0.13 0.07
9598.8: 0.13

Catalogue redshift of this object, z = 1.391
